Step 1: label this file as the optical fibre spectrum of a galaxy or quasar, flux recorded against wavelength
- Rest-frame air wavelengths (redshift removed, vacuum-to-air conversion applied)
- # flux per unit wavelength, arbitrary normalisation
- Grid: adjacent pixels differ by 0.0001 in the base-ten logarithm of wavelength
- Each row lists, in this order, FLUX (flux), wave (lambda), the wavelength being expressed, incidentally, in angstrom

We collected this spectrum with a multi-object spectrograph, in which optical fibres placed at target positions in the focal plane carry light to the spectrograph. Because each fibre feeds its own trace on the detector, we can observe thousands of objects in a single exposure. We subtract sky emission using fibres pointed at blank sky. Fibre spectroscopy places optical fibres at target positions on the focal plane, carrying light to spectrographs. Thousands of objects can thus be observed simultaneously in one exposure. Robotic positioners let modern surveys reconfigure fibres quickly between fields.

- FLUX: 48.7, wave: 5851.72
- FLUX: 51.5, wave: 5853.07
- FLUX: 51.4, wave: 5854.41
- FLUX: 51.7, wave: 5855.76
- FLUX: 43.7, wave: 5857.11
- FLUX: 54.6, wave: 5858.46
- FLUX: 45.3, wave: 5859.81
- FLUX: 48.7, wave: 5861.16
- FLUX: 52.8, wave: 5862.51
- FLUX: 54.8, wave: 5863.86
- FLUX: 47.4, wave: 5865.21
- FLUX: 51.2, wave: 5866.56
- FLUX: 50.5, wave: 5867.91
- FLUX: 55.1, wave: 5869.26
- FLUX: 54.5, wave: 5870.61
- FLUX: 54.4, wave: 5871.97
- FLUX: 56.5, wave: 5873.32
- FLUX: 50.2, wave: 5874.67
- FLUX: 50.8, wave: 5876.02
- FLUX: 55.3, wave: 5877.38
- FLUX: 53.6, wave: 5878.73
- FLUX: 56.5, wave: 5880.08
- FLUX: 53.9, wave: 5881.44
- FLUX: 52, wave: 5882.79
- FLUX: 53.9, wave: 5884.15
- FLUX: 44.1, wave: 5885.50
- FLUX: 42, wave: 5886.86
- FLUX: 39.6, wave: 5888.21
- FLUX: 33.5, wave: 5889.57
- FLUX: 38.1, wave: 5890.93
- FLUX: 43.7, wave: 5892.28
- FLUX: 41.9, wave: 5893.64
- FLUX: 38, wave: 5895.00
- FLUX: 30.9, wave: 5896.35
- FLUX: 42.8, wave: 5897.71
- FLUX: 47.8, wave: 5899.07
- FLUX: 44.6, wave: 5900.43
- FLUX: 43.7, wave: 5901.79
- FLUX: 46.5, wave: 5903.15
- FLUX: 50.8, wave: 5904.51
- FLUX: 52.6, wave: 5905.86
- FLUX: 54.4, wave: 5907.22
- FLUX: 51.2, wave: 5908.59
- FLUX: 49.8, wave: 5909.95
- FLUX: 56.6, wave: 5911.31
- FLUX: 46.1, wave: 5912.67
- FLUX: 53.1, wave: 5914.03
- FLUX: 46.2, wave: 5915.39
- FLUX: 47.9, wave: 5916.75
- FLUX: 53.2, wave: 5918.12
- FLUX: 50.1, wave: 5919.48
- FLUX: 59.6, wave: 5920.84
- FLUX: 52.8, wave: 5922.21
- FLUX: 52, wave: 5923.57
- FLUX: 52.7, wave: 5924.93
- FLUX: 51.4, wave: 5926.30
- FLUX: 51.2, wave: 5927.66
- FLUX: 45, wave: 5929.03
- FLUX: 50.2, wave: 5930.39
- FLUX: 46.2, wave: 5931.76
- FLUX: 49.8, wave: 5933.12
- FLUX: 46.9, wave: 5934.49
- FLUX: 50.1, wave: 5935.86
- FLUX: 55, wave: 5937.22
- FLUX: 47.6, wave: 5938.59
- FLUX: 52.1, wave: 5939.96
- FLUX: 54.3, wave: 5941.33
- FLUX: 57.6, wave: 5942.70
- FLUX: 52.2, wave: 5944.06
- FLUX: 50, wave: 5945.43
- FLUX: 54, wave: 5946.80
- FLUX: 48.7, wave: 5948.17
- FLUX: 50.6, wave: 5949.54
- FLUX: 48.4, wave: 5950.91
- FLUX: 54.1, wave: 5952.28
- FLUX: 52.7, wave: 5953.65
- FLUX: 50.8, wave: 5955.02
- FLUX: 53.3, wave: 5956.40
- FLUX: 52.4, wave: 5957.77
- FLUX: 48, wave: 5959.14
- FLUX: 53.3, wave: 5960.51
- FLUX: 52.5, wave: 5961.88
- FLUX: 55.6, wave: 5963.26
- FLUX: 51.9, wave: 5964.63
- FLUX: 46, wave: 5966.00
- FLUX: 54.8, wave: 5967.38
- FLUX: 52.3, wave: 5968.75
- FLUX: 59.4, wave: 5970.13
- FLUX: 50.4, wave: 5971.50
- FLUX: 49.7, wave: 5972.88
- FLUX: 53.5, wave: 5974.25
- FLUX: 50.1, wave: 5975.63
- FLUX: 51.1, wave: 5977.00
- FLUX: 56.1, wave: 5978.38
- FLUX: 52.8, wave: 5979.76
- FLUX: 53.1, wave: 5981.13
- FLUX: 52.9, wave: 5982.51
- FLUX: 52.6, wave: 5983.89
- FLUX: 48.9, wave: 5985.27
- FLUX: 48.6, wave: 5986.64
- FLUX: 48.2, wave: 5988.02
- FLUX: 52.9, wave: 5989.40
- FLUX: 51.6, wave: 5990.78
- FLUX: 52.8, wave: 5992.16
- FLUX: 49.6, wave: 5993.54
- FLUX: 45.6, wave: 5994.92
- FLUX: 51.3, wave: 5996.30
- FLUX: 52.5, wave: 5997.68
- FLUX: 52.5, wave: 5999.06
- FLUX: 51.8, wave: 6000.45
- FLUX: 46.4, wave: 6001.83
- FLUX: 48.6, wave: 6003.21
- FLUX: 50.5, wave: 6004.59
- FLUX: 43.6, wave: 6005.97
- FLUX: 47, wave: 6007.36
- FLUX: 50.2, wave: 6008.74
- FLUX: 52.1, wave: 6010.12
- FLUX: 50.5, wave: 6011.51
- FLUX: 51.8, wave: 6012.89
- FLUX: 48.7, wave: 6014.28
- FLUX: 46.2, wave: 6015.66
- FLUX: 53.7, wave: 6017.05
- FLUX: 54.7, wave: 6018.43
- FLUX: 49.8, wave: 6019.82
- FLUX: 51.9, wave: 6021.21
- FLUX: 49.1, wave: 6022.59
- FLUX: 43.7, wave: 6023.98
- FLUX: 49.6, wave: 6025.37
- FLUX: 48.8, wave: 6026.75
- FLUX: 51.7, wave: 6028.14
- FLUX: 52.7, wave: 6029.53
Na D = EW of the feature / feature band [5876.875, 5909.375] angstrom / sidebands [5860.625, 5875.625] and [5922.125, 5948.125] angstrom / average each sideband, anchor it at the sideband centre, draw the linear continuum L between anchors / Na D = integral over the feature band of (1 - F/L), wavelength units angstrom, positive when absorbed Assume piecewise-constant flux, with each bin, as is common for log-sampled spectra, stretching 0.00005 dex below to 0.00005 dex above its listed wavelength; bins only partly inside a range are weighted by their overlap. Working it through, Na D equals 3.52 angstrom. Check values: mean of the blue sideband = 52.4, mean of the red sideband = 51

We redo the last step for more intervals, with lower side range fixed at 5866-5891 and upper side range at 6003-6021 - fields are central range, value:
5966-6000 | -1.2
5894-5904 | 1.6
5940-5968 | -1.2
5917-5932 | -0.4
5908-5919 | -0.1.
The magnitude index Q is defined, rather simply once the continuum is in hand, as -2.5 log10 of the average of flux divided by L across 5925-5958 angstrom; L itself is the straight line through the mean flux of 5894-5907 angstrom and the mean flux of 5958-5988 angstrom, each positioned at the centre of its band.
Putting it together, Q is -0.05 mag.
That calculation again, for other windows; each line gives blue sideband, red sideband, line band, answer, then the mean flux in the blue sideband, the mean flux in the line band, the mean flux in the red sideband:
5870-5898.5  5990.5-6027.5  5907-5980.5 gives -0.072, 46.9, 51.6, 49.8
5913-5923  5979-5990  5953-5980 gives -0.020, 51.7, 52.3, 51.3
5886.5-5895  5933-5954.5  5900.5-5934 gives -0.112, 39.6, 50.4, 51.5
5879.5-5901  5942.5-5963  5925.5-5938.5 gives -0.006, 43.9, 49.5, 51.9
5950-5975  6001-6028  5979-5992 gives -0.010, 52.1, 51.4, 49.4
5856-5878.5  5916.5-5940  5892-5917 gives 0.095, 51.6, 46.8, 50.8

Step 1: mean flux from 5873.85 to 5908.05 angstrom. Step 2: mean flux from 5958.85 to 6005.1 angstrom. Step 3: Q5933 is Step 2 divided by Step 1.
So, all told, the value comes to 1.11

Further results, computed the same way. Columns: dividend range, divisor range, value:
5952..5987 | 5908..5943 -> 1.02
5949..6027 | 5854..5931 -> 1.04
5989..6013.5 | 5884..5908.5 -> 1.14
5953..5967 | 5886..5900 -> 1.29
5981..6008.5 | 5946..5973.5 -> 0.96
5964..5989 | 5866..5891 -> 1.04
